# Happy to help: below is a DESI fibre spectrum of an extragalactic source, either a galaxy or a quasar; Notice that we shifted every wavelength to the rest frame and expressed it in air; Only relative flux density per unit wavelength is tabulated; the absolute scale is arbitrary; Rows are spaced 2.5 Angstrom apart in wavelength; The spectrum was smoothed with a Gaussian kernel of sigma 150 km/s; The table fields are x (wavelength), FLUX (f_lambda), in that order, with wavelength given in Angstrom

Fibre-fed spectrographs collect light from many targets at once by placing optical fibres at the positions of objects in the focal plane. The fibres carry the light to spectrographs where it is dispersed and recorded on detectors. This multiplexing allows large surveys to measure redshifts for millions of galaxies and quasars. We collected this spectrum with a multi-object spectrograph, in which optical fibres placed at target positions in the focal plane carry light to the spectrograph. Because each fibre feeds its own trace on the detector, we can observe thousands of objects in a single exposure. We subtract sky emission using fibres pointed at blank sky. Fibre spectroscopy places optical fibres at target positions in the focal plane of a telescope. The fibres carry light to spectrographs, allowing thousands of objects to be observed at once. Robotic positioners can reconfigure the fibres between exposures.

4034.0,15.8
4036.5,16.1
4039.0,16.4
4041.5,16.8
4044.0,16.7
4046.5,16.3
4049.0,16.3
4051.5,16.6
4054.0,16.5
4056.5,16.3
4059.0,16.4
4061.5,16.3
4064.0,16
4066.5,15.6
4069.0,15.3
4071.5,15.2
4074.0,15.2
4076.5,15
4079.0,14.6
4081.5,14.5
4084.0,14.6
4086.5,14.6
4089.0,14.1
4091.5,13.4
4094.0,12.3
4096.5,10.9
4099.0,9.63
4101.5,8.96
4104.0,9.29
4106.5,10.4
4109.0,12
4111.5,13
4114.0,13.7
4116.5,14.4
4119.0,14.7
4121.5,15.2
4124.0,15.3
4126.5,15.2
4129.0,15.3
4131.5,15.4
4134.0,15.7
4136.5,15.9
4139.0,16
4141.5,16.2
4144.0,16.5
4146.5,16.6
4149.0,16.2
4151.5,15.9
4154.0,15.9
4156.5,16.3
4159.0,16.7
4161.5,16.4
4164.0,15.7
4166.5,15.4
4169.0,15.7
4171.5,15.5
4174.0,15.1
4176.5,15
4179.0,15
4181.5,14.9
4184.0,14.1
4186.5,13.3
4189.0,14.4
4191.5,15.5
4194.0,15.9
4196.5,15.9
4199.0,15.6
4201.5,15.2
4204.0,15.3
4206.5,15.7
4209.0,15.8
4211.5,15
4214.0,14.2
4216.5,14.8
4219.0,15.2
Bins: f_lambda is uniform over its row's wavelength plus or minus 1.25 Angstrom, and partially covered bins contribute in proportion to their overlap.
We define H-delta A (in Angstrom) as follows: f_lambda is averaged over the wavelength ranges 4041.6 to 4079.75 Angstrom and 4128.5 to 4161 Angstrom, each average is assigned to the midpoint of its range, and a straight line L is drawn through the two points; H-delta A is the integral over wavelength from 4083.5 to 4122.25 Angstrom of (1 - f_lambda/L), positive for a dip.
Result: 8.5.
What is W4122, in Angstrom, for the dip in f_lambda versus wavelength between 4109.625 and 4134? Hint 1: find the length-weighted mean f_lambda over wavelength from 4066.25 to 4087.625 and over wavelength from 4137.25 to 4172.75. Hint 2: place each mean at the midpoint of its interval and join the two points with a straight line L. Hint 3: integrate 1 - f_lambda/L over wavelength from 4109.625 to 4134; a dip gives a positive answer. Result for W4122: 1.43 Angstrom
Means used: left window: 14.9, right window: 16.1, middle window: 14.7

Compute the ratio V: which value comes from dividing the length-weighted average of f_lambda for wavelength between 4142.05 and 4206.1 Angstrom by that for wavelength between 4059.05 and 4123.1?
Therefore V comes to 1.1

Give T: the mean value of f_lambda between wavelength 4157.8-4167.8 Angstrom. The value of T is 16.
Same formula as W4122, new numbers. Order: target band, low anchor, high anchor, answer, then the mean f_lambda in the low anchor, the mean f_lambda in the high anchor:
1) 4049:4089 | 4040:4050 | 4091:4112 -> -3.89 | 16.5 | 10.9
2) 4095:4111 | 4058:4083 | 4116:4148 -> 5.31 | 15.4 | 15.6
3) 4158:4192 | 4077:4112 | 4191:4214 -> -1.20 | 12.3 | 15.5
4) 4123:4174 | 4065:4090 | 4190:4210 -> -1.92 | 14.9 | 15.6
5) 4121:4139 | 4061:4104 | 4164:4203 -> -1.38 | 13.7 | 15.1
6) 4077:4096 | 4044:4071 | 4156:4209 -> 2.43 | 16.2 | 15.4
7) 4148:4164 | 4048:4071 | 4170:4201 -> -0.96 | 16.1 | 15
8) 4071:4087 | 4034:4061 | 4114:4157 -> 1.31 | 16.4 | 15.6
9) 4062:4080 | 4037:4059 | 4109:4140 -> 0.75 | 16.5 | 14.9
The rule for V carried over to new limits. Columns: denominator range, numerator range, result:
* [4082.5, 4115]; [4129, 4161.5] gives 1.33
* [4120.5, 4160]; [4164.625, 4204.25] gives 0.95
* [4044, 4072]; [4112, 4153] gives 0.96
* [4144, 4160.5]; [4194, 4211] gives 0.96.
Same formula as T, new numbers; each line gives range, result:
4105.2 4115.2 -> 12.3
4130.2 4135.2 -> 15.5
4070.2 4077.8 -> 15.1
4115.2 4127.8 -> 15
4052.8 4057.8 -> 16.4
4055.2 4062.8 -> 16.3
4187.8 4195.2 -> 15.3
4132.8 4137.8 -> 15.8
